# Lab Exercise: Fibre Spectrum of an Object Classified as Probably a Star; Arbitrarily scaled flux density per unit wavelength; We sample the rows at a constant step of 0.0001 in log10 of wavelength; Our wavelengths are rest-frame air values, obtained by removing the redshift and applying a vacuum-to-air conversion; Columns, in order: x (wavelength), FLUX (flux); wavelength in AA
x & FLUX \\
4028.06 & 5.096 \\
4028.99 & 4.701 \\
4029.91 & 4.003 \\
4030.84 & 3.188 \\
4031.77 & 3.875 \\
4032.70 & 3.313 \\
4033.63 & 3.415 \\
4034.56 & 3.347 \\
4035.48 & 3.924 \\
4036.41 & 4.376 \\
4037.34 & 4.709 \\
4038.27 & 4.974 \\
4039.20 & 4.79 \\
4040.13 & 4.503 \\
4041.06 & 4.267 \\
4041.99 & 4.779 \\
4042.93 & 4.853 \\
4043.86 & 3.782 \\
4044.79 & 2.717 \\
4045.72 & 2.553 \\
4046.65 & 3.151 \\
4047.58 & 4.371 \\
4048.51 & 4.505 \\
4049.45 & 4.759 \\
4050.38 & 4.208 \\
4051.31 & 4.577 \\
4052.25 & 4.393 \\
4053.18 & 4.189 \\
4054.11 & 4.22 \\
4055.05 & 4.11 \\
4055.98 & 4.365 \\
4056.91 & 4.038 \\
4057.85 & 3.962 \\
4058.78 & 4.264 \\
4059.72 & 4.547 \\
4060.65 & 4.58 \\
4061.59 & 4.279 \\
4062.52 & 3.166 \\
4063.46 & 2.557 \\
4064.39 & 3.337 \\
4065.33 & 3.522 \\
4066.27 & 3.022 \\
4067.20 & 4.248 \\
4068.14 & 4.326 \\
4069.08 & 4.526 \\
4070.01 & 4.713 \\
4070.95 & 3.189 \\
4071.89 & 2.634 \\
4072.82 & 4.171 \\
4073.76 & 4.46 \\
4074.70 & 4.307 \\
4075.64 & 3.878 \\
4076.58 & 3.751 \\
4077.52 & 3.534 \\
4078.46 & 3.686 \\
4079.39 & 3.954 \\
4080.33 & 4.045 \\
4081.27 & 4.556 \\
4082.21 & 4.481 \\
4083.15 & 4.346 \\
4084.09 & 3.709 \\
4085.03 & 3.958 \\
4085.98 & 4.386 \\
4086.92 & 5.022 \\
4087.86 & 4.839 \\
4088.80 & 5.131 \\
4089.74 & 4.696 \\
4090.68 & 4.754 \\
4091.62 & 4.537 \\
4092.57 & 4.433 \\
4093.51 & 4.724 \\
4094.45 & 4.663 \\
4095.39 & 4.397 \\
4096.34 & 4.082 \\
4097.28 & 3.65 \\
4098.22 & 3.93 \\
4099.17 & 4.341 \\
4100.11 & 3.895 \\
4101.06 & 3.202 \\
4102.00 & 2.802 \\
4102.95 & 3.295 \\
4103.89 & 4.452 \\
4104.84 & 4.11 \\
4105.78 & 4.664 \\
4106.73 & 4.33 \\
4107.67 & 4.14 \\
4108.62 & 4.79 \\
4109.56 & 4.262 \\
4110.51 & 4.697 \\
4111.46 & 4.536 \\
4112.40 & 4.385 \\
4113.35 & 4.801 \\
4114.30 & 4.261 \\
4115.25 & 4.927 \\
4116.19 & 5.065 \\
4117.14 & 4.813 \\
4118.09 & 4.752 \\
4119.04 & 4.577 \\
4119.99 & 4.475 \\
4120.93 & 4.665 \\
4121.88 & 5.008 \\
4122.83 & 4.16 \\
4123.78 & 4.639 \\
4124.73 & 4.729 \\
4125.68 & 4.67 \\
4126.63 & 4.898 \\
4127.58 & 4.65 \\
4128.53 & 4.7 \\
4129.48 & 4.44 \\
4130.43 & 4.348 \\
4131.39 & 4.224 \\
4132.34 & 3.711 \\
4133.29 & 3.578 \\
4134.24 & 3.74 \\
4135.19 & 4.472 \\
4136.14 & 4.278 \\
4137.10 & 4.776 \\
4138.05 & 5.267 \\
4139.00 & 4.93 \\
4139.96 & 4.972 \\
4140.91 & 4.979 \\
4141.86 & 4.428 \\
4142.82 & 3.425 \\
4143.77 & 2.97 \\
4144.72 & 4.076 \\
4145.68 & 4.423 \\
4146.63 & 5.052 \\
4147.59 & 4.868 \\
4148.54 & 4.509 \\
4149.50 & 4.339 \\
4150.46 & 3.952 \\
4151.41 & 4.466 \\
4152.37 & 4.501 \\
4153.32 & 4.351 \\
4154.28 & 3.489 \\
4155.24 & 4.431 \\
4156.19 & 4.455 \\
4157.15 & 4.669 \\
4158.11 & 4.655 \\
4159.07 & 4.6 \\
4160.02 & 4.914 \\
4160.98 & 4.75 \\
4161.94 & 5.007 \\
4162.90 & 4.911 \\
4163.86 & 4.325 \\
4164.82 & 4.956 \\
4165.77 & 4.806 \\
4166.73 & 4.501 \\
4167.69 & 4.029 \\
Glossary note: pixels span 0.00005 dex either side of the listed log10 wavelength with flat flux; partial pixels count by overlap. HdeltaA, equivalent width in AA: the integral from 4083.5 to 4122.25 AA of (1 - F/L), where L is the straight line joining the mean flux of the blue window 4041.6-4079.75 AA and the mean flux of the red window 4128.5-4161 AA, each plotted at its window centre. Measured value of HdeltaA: -2.07 AA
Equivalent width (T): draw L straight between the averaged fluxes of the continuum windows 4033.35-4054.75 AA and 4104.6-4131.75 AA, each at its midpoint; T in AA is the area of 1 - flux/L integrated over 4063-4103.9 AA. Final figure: 3.1 AA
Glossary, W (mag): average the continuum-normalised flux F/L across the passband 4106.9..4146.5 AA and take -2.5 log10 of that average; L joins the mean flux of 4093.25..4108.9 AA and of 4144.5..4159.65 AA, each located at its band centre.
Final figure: -0.06 mag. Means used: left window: 4.07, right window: 4.44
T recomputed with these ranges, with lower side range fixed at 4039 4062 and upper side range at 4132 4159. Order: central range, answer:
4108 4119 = -0.9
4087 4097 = -0.9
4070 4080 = 1.0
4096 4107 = 1.0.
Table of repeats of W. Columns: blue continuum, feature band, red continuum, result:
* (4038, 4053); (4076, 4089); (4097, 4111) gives -0.03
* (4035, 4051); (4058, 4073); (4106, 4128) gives 0.14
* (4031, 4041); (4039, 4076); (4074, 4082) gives 0.01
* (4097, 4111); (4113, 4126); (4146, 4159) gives -0.13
